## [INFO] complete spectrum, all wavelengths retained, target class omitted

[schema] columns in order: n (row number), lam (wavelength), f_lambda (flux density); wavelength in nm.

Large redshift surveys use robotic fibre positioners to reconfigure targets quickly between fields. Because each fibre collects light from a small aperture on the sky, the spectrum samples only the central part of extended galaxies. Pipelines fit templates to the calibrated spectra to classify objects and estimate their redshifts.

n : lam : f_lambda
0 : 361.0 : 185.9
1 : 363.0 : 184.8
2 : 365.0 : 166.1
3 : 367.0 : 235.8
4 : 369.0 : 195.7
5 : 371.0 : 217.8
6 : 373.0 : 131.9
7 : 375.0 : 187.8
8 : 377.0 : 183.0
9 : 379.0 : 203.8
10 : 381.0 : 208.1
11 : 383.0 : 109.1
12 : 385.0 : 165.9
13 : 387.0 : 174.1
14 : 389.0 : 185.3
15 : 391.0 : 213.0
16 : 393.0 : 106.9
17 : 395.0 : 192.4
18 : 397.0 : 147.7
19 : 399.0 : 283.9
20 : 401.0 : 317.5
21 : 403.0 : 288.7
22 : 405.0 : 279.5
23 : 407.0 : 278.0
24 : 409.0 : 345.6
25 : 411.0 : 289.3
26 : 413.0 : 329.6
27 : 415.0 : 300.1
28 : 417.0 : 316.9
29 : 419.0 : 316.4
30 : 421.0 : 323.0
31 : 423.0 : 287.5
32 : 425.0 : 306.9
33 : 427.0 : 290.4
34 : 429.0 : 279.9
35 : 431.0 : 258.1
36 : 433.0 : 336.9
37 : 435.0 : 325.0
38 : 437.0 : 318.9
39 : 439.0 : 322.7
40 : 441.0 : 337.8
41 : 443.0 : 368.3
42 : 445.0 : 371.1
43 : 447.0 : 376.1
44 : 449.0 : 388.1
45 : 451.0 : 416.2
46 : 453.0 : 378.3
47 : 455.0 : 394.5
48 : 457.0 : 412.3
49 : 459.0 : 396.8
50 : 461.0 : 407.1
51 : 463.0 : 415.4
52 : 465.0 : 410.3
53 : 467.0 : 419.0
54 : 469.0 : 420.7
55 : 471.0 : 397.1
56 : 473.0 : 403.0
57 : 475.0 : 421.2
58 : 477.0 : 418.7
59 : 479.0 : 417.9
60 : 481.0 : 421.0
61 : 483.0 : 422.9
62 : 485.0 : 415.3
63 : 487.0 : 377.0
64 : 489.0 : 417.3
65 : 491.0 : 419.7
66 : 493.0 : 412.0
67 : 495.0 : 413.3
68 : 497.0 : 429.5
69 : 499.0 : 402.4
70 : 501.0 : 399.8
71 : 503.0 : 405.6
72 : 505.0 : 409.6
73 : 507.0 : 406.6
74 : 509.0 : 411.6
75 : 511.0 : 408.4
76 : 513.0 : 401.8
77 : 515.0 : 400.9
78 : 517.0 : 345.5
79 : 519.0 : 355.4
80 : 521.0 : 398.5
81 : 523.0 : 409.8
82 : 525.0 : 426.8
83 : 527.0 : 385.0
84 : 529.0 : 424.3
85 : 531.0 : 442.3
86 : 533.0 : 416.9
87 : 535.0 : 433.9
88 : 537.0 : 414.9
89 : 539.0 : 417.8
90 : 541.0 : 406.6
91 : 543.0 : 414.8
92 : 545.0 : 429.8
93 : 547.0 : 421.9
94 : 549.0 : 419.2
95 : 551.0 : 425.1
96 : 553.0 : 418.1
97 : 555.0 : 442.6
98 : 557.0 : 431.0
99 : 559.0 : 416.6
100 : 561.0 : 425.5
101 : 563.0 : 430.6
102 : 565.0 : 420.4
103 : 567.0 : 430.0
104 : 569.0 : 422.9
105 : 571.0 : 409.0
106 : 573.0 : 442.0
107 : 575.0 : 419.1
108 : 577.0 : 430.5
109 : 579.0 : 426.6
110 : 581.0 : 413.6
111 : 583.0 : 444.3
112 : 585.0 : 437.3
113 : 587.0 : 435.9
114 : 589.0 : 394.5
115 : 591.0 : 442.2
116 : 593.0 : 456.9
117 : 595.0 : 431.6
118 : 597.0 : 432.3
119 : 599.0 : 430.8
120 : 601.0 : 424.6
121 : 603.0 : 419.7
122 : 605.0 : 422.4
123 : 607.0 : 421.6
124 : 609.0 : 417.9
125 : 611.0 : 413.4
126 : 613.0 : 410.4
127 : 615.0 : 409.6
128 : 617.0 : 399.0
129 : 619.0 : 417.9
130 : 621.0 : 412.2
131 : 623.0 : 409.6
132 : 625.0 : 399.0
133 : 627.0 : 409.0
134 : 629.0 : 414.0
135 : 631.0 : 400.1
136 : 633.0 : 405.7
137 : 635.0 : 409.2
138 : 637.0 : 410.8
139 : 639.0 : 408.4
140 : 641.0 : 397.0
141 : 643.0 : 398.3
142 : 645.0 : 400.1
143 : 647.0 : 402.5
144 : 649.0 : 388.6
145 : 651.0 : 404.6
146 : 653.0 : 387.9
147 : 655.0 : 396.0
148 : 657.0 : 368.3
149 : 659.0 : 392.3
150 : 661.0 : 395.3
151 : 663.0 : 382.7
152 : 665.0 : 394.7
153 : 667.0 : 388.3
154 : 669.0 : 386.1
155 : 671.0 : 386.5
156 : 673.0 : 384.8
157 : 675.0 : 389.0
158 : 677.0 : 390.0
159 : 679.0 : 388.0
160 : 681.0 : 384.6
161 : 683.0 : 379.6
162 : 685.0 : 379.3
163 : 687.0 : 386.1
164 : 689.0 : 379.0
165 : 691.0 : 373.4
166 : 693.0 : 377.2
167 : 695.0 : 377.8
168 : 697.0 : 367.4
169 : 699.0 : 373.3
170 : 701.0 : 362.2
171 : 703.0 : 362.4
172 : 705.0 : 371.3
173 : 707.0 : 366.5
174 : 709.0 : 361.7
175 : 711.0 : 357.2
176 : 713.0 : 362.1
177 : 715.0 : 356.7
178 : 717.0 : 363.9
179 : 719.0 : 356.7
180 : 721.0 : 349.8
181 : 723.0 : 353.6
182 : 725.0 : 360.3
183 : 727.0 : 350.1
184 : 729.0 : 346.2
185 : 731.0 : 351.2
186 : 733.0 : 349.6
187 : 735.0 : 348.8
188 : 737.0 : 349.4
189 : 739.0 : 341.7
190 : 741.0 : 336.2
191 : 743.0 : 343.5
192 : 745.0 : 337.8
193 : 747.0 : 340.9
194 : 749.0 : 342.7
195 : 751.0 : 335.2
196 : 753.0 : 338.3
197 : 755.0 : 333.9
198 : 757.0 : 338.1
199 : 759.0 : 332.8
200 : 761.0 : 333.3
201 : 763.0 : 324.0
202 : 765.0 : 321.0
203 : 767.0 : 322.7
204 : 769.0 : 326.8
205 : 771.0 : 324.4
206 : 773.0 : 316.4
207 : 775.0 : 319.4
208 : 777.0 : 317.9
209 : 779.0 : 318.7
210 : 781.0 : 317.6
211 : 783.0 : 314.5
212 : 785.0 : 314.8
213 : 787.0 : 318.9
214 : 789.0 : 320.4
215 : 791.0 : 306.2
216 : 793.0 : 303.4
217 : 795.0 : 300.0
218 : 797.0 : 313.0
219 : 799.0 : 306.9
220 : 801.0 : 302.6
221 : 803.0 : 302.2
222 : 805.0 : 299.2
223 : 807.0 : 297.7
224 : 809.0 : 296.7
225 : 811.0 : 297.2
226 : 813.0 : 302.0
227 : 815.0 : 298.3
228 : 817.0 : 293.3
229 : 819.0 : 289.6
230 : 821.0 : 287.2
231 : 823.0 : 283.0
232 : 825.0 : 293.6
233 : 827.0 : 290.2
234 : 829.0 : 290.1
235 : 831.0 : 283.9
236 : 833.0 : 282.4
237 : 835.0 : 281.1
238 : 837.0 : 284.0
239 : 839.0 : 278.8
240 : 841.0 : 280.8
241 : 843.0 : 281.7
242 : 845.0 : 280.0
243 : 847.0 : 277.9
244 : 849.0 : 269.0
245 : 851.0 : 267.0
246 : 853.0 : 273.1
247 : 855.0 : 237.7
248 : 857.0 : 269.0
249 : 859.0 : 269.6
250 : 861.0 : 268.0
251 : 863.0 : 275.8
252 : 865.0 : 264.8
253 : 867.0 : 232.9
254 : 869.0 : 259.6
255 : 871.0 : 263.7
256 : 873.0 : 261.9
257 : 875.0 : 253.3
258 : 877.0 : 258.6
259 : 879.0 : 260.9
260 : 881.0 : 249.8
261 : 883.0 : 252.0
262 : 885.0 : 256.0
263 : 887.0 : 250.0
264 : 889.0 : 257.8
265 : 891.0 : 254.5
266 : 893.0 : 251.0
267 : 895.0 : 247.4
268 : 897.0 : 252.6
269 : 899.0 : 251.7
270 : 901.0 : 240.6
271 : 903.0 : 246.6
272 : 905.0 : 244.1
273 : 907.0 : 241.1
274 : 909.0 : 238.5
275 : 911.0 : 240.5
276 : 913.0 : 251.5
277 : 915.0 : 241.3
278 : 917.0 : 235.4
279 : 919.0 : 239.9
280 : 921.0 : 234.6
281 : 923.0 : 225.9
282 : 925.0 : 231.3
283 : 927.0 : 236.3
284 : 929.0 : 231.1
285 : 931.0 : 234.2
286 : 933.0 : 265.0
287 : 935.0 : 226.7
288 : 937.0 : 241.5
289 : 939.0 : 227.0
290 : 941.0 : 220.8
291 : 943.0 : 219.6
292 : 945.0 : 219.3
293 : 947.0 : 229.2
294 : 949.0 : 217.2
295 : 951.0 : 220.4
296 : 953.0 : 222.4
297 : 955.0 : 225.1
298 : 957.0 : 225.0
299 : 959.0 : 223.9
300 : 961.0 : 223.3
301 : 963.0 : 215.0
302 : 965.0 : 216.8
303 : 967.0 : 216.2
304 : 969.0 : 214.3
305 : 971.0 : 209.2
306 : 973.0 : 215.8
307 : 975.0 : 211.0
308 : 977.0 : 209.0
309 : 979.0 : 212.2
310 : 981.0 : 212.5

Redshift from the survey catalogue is 0.000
